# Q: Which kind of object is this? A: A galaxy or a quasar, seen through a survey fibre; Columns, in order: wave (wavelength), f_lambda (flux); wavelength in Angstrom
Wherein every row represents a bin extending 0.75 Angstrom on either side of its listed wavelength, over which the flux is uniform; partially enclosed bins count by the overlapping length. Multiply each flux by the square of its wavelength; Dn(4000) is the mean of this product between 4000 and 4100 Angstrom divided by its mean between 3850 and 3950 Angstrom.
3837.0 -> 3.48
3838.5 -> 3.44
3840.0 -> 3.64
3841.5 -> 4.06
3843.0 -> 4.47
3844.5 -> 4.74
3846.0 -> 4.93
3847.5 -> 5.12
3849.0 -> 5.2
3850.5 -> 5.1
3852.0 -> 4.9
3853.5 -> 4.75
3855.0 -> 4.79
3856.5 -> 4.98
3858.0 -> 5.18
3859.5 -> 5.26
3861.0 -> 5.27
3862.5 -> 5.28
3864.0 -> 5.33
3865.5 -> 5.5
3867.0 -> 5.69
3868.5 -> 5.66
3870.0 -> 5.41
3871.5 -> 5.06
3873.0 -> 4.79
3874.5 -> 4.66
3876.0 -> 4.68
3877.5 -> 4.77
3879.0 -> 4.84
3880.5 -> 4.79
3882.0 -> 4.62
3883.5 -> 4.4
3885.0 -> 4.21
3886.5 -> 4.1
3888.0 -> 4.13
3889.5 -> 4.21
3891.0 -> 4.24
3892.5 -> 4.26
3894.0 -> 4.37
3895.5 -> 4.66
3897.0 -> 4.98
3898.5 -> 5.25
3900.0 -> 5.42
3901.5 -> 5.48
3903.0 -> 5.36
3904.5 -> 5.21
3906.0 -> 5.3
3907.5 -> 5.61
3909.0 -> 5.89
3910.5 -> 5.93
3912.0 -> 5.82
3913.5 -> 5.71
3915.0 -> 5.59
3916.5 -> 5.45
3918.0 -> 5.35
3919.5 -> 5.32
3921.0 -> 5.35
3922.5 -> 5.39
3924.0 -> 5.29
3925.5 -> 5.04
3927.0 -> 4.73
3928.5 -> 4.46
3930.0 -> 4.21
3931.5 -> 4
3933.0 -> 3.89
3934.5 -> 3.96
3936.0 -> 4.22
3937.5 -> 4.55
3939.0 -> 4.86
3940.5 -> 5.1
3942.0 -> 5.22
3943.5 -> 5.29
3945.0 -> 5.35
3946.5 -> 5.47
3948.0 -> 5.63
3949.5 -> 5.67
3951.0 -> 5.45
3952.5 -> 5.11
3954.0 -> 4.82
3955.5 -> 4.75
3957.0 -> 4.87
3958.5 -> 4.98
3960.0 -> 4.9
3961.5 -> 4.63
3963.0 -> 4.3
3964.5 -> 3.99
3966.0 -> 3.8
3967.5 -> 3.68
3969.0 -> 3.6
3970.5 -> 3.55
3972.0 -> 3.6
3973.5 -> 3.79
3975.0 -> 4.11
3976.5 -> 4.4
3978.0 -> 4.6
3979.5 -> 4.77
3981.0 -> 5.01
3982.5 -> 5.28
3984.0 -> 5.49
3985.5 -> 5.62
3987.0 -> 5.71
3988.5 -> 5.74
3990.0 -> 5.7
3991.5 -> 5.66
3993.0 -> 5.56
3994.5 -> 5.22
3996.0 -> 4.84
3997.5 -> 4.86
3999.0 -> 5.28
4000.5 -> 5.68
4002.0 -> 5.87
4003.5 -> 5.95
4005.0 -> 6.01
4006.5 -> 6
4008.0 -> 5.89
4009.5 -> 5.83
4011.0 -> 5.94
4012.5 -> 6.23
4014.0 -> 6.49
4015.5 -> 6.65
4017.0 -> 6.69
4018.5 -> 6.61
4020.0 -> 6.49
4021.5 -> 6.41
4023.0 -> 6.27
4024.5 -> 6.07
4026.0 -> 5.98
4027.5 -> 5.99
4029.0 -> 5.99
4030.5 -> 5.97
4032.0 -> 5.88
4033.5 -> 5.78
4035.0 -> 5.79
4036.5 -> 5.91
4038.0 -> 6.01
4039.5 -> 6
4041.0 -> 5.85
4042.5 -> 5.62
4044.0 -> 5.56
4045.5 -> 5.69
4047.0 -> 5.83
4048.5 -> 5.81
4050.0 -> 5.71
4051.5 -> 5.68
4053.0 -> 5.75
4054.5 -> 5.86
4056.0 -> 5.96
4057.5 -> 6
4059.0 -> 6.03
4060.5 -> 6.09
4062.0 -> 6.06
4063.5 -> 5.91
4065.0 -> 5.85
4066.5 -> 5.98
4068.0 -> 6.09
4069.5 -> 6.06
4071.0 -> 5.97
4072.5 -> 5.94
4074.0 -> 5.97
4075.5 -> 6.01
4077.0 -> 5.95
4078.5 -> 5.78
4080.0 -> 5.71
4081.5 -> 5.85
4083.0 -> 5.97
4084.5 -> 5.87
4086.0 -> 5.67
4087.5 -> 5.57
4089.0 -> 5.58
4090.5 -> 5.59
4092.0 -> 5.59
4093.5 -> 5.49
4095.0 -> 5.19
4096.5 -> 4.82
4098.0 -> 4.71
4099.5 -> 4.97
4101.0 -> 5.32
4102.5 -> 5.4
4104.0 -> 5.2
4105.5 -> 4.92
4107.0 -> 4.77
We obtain 1.27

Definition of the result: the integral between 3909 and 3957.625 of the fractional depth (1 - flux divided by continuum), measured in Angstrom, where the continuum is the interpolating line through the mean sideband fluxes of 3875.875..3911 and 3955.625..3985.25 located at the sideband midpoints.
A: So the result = -4.6 Angstrom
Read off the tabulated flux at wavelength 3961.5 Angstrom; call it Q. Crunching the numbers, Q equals 4.63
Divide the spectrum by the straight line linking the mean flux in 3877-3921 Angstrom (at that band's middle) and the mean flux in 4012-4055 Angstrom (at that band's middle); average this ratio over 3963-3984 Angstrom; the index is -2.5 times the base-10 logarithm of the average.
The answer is 0.30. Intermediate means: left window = 5.02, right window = 6.02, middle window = 4.22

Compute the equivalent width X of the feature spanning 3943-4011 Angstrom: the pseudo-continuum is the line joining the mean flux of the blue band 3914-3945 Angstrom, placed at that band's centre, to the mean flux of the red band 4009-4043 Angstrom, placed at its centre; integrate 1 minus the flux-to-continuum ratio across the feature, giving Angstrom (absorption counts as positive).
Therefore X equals 5.6 Angstrom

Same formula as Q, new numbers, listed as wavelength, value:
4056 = 5.96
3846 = 4.93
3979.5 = 4.77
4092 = 5.59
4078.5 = 5.78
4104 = 5.2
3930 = 4.21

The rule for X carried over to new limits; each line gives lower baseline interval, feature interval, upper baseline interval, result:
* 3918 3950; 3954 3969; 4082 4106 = 1.74 Angstrom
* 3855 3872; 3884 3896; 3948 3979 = 1.93 Angstrom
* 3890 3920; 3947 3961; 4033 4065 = 0.84 Angstrom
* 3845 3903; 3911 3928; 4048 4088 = -0.74 Angstrom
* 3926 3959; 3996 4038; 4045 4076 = -3.61 Angstrom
